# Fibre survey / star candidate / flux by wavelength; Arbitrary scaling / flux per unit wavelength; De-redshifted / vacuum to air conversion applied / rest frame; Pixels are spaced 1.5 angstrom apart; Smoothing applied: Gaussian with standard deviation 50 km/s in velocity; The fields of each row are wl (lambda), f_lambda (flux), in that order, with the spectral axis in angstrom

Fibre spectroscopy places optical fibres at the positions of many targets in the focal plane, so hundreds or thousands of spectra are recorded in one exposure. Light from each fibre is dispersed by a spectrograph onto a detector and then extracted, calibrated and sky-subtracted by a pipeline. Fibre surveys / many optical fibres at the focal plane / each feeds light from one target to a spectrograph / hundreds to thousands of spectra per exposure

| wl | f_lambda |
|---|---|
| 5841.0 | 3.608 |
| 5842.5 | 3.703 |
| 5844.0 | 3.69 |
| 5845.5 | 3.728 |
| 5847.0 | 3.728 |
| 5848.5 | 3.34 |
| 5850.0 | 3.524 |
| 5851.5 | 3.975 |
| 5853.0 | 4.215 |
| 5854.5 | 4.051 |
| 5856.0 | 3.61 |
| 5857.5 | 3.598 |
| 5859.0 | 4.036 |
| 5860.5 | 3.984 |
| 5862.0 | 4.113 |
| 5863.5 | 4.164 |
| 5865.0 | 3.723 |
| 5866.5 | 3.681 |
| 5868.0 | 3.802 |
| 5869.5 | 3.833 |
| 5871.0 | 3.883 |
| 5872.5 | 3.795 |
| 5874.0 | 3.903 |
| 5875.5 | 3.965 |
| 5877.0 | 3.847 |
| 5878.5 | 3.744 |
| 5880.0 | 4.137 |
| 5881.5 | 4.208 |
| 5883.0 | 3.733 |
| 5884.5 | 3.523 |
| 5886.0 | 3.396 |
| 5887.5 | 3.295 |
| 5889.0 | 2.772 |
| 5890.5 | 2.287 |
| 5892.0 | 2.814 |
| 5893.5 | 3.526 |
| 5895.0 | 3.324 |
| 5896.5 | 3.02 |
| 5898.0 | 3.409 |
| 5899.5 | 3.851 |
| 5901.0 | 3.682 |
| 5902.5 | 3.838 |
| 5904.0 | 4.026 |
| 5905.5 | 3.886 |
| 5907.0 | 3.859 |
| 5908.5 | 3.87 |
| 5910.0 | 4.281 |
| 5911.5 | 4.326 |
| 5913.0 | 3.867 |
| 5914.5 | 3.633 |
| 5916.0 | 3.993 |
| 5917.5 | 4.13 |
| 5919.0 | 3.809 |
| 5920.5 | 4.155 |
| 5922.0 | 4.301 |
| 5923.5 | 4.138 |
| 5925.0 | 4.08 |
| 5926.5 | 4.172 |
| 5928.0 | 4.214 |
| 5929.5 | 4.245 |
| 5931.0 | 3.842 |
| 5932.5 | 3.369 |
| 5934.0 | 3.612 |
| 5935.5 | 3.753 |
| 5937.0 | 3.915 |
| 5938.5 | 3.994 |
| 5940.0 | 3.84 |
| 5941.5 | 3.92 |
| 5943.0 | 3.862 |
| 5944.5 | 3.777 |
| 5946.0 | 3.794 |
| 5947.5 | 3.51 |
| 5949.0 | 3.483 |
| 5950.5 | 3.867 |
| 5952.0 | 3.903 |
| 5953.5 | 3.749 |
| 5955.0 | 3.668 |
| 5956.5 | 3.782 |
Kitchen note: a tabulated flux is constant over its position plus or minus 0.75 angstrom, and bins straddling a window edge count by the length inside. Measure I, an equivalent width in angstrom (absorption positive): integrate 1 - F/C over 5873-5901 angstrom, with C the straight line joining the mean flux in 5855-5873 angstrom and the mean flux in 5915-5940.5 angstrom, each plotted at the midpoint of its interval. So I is 2.89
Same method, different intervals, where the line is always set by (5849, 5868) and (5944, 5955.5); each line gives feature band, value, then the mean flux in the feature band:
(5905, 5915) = -0.5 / 3.97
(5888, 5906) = 2.1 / 3.36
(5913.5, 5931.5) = -1.4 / 4.06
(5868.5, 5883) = -0.2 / 3.91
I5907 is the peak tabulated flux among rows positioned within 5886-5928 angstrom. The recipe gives 4.326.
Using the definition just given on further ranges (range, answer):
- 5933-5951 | 3.994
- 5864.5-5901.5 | 4.208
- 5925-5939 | 4.245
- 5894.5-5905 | 4.026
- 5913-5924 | 4.301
